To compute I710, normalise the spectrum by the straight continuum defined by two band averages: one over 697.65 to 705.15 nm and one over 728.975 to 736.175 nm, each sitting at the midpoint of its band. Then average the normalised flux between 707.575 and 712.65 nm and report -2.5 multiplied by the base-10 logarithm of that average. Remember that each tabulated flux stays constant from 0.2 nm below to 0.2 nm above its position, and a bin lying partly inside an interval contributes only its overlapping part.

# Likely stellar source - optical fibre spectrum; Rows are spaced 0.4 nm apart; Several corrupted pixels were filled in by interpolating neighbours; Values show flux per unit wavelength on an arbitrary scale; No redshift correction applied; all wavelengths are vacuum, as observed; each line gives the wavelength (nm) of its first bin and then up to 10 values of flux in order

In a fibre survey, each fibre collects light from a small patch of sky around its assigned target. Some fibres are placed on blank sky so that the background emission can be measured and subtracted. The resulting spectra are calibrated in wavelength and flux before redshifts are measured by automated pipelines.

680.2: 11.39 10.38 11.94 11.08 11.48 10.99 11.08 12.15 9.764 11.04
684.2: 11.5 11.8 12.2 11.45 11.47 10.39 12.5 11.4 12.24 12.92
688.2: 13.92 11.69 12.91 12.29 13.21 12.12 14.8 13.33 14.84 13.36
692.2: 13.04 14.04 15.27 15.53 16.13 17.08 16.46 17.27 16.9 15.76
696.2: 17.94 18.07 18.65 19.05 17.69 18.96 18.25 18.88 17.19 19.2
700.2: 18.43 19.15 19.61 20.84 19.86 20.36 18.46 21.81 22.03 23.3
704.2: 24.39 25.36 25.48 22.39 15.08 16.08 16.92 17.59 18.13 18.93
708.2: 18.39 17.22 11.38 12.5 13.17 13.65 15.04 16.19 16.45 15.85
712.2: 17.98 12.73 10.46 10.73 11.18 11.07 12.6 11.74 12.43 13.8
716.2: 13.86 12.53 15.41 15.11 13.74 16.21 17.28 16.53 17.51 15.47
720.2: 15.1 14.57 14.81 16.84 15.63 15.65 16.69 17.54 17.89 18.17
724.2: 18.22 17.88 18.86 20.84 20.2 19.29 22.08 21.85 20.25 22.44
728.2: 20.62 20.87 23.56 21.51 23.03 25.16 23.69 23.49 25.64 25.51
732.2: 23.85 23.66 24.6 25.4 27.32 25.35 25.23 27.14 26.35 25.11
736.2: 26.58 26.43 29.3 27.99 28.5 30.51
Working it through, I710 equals 0.37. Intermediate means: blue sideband 20.5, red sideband 24.8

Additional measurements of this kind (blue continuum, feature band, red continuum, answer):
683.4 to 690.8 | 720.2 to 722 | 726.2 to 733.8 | 0.33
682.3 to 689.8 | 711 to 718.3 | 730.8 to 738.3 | 0.43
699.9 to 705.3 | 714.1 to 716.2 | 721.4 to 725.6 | 0.46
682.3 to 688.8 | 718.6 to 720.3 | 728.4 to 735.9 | 0.27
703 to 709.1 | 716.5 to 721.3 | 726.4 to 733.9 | 0.37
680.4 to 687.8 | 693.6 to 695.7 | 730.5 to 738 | -0.16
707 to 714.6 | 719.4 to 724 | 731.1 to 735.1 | 0.21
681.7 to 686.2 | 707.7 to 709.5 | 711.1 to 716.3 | -0.22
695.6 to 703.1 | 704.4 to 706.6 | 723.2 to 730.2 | -0.07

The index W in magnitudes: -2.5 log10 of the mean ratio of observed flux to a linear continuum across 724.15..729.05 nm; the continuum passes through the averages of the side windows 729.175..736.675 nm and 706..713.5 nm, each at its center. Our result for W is 0.09 mag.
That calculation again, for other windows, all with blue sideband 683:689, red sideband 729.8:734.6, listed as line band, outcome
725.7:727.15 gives 0.11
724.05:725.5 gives 0.20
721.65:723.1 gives 0.33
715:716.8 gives 0.48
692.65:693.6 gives -0.10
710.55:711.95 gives 0.18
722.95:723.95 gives 0.24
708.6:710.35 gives 0.36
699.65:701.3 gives -0.21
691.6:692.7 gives 0.01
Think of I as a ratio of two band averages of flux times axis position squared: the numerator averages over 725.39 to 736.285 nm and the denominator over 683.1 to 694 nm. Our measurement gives 2.08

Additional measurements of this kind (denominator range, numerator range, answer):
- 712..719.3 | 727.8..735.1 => 1.84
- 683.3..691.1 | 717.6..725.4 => 1.51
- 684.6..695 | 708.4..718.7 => 1.10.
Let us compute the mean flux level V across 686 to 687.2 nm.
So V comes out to 11.4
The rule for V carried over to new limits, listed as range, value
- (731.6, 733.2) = 24.4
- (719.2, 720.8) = 15.7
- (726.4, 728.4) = 21.4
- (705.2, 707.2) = 17.6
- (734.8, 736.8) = 26.3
